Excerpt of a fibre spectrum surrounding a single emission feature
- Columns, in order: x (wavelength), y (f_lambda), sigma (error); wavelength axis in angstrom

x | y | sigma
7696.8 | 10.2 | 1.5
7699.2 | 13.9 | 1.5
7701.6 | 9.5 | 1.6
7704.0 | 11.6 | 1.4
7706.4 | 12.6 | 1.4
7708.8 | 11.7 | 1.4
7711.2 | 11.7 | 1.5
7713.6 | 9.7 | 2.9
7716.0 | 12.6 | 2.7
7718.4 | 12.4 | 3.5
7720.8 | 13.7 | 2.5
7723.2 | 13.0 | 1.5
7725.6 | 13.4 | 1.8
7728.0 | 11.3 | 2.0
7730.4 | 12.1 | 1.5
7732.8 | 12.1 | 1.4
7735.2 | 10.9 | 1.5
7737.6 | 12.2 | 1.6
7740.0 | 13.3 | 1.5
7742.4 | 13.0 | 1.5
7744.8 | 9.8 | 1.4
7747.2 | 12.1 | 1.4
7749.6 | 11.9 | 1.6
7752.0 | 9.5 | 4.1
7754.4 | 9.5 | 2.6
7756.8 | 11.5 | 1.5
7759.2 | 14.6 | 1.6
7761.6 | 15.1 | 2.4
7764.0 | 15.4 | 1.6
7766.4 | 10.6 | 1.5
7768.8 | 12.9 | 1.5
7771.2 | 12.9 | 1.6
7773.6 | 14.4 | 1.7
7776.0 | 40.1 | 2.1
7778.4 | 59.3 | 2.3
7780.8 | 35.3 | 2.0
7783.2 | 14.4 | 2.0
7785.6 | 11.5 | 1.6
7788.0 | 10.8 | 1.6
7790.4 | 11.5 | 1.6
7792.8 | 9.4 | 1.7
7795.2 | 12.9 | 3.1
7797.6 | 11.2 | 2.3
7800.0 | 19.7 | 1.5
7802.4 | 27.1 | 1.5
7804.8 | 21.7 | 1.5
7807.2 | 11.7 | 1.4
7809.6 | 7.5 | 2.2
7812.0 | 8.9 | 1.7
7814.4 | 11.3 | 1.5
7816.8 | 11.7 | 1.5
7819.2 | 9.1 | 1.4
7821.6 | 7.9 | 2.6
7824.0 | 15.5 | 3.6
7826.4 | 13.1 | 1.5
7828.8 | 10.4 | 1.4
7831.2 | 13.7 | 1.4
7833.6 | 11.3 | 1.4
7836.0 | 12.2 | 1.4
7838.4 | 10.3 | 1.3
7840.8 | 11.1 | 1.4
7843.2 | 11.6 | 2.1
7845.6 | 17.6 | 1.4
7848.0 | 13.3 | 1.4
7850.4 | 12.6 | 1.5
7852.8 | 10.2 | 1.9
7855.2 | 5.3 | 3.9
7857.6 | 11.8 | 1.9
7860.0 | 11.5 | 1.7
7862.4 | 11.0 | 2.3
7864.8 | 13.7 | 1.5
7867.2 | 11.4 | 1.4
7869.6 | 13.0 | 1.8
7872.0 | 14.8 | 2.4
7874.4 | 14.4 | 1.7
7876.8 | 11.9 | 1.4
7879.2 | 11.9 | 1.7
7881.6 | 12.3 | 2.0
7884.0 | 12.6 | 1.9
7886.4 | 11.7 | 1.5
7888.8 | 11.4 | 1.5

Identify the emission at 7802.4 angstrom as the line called [N II]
